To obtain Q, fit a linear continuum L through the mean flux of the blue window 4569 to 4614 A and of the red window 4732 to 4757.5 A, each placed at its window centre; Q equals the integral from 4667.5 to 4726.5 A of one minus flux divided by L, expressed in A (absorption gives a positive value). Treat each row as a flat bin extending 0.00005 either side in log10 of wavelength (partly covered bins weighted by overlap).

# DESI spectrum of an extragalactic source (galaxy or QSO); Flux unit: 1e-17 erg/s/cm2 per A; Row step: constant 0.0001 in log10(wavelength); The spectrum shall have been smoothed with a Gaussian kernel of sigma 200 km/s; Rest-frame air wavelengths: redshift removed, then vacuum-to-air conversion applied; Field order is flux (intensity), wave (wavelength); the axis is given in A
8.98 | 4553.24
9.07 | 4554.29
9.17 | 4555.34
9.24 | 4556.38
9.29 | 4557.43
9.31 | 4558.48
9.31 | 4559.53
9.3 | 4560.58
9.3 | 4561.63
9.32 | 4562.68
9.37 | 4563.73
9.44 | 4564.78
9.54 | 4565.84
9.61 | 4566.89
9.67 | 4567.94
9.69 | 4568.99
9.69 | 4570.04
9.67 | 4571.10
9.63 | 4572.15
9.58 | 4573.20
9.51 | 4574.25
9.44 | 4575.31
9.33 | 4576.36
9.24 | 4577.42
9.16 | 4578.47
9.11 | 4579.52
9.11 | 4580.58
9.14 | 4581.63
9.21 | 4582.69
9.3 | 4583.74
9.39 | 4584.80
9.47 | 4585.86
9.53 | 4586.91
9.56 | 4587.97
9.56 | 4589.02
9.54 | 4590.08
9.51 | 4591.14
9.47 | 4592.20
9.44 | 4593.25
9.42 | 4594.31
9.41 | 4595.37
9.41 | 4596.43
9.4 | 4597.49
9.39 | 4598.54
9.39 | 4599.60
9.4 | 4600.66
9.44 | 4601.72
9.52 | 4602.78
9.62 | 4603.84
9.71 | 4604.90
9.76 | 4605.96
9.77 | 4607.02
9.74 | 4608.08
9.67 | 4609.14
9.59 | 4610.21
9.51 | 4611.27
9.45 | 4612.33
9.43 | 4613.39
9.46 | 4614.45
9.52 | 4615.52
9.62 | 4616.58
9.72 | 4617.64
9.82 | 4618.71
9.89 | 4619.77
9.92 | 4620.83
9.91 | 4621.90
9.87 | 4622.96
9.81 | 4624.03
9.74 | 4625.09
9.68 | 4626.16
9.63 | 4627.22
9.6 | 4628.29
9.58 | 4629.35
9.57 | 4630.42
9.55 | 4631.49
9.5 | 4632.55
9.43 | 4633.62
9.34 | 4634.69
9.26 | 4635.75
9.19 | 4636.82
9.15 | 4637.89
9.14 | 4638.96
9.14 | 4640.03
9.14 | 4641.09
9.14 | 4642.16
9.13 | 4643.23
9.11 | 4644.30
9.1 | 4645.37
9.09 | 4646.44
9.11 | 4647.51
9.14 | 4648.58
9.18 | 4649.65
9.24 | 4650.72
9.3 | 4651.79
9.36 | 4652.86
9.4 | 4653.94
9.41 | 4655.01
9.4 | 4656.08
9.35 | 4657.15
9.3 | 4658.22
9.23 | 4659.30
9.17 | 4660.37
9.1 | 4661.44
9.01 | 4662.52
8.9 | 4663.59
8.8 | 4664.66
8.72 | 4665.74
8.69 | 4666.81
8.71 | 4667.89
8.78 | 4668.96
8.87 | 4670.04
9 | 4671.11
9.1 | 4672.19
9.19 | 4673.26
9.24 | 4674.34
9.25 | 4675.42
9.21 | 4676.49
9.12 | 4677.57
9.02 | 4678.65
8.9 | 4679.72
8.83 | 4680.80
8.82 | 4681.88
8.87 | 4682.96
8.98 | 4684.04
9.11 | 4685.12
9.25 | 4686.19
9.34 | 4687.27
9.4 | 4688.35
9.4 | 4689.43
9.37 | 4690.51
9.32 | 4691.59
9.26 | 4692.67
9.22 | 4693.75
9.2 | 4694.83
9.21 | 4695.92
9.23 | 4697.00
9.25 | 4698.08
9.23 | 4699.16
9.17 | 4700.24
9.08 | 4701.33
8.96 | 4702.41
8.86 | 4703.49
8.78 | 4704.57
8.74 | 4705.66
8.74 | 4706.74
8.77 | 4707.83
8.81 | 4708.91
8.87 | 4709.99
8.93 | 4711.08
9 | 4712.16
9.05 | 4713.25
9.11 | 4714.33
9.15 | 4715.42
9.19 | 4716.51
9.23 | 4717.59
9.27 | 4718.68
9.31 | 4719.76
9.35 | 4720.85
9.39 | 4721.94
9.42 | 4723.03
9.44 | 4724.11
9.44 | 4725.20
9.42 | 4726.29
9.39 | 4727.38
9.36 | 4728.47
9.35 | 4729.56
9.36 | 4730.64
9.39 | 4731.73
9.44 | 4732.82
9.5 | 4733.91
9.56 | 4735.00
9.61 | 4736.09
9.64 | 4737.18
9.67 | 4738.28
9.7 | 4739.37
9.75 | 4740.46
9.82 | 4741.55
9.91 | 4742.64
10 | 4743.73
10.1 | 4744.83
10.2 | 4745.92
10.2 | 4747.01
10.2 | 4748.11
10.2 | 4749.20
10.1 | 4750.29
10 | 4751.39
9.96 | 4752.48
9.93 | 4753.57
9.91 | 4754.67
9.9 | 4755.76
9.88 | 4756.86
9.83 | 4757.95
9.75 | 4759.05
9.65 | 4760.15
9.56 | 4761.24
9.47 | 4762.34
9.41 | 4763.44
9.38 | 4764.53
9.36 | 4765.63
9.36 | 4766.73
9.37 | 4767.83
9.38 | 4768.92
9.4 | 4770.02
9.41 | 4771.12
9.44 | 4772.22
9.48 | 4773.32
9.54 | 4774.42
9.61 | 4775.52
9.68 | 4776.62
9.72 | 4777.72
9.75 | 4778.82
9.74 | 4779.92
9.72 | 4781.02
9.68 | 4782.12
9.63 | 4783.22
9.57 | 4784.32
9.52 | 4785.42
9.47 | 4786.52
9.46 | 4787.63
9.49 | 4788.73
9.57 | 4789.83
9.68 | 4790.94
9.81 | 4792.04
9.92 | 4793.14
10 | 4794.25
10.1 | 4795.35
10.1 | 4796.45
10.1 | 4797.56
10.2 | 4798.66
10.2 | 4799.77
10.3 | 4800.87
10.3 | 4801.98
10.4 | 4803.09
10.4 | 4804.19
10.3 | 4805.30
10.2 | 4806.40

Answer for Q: 3.85 A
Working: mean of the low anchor 9.47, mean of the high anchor 9.87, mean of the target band 9.11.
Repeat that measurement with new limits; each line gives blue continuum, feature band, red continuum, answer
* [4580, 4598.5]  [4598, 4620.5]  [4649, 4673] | -0.7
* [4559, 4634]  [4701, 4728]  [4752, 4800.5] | 1.5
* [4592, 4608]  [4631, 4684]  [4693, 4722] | 0.9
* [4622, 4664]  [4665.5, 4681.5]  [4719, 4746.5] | 0.7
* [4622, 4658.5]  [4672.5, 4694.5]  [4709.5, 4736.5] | 0.4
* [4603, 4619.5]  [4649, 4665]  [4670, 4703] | 0.2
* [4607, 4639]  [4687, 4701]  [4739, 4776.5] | 0.6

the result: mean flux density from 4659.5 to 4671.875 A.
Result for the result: 8.9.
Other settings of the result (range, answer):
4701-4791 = 9.5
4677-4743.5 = 9.24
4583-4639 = 9.54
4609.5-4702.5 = 9.27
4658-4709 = 9.05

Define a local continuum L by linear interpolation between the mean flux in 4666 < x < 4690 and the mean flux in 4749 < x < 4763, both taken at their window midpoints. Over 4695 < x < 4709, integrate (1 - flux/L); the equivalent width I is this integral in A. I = 0.4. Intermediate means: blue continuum 9.05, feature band 8.99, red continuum 9.84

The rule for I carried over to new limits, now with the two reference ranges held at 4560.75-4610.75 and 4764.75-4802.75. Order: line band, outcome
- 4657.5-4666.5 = 0.5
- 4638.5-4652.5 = 0.6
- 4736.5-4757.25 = -0.6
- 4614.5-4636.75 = -0.3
